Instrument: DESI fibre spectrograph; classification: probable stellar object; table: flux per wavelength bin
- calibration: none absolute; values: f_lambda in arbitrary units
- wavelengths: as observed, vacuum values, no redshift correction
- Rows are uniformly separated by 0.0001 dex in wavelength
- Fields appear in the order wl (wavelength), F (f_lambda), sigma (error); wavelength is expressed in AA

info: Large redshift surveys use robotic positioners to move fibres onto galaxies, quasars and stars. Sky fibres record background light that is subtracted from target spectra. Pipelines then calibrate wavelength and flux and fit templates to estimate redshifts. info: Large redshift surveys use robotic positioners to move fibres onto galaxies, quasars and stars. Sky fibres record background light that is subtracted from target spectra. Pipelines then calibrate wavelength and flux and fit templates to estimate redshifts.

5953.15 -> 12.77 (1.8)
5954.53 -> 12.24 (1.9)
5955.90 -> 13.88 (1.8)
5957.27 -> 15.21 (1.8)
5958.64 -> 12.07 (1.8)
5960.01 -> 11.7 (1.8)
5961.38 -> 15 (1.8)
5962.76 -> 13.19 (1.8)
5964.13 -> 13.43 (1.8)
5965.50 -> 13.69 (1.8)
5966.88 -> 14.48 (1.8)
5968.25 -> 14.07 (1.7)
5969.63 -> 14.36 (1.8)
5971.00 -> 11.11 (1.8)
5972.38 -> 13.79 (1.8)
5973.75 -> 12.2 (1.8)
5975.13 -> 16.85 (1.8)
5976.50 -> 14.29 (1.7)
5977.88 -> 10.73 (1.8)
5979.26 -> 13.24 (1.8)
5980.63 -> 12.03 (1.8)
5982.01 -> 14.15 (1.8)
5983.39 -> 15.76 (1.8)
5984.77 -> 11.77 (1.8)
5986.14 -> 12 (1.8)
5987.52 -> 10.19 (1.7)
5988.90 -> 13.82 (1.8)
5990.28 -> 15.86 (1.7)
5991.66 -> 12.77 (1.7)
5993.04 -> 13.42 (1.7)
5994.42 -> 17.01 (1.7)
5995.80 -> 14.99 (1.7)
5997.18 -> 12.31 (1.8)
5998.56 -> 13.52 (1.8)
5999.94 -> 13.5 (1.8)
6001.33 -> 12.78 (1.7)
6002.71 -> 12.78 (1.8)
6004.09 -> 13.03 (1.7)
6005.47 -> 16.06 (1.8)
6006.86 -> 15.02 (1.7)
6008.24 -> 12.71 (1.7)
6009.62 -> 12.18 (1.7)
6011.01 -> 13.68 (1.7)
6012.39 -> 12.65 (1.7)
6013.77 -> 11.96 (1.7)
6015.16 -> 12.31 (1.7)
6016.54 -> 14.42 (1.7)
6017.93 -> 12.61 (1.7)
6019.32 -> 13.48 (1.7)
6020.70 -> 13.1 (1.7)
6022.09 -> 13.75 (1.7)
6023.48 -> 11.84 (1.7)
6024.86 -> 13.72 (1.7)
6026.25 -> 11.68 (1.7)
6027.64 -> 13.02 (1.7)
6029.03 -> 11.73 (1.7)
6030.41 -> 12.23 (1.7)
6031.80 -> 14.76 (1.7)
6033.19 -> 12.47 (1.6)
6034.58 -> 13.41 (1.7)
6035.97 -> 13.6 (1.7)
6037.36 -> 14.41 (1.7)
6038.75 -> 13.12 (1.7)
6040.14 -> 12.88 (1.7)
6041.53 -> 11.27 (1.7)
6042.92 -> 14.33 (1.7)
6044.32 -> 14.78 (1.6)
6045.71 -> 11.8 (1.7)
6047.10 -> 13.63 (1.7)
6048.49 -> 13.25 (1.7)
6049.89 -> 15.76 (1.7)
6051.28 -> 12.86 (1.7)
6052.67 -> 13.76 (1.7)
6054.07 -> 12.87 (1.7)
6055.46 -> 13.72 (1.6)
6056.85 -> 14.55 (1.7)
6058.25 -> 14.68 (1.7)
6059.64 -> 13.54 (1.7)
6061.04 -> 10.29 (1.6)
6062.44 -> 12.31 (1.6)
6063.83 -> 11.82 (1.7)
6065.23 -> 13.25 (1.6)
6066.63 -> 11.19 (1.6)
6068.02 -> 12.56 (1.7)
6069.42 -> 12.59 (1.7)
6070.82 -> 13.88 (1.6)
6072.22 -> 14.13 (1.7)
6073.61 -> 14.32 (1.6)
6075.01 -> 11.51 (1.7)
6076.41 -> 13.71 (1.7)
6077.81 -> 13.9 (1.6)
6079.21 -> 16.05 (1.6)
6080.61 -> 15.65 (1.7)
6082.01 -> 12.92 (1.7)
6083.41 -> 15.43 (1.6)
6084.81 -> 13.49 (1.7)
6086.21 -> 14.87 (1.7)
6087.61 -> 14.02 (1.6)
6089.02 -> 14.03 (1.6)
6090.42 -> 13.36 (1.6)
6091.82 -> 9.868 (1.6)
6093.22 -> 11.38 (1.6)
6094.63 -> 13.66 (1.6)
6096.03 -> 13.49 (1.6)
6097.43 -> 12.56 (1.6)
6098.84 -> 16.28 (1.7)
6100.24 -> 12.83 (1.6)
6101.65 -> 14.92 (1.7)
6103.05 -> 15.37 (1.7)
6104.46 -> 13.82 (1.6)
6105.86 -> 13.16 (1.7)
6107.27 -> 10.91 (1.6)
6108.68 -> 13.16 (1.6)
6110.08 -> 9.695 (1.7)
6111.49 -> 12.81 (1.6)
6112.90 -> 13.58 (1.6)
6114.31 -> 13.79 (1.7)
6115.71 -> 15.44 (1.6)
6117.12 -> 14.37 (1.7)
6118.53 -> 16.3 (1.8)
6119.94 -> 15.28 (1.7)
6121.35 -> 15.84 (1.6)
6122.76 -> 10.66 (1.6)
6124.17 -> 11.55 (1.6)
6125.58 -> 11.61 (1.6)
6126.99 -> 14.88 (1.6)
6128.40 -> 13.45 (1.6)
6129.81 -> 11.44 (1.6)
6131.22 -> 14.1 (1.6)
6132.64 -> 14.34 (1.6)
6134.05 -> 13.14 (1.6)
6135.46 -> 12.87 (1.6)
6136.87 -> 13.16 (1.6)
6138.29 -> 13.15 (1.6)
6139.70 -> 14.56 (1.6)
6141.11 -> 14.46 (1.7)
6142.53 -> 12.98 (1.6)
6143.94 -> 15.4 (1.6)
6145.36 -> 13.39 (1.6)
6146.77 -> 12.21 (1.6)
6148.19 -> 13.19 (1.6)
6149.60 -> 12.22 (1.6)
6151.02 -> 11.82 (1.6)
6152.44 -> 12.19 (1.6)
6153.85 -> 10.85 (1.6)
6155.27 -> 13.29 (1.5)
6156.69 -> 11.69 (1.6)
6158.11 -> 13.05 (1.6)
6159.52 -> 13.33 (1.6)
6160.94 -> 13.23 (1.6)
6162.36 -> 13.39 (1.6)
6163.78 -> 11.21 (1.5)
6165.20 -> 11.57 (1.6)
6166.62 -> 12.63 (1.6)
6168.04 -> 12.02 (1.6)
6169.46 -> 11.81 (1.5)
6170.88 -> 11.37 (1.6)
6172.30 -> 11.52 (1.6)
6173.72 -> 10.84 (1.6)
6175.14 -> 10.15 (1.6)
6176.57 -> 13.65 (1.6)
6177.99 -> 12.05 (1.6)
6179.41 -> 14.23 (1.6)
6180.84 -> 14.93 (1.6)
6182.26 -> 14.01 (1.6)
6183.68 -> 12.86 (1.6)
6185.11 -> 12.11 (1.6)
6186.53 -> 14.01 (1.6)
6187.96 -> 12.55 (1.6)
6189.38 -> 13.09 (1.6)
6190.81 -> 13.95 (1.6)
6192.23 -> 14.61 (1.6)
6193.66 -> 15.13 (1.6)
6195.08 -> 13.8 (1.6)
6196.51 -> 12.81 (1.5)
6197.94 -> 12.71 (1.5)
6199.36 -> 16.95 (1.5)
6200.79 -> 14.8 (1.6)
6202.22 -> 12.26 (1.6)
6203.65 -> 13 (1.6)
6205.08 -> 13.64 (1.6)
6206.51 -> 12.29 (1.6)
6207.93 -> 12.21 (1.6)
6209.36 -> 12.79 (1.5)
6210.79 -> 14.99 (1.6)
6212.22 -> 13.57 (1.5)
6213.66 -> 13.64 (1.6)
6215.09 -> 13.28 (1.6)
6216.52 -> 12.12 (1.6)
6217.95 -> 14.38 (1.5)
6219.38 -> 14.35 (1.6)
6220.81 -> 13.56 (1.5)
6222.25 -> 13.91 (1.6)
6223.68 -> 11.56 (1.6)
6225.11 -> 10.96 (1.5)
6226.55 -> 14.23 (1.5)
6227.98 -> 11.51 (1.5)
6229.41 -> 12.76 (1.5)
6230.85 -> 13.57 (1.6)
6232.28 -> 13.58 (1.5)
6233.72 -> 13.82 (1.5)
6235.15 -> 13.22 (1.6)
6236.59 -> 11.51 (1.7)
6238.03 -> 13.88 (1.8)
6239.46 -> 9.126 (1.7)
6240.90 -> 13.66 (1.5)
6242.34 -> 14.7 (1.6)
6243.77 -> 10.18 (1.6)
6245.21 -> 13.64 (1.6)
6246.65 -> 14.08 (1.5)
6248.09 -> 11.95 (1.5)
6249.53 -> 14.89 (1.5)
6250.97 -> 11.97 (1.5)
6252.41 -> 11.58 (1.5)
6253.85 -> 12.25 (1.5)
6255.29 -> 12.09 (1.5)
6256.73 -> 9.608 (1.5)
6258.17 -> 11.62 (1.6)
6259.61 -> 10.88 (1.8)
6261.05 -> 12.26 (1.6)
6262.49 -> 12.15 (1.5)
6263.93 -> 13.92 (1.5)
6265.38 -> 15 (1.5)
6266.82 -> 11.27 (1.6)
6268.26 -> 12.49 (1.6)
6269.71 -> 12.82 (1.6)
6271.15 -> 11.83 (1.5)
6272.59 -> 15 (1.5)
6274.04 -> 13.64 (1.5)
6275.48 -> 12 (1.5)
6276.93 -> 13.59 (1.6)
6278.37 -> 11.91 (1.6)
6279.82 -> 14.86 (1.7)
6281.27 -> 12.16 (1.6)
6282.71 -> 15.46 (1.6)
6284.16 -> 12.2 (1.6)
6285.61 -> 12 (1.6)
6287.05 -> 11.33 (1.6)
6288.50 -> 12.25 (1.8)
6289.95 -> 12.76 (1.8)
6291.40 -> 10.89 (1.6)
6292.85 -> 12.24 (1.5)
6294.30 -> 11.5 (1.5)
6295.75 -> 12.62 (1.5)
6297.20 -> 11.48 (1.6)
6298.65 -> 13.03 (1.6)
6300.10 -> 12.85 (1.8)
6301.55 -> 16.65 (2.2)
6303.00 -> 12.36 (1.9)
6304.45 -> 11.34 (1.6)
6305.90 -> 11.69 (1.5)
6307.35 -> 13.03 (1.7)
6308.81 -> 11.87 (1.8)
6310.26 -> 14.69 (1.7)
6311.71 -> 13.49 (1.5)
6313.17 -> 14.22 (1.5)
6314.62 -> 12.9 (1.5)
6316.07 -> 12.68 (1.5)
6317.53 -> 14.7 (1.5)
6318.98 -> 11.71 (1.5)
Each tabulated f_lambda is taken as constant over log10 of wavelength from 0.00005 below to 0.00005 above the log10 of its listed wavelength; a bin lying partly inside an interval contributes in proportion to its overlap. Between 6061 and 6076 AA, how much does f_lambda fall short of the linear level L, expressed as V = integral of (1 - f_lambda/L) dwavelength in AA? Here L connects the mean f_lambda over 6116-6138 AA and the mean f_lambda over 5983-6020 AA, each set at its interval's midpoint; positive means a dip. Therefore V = 0.9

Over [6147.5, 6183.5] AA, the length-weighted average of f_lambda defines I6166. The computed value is 12.4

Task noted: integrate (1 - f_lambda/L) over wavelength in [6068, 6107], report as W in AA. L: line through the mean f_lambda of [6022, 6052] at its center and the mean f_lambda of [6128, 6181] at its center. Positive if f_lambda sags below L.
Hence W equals -2.1 AA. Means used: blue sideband 13.2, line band 13.7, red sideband 12.7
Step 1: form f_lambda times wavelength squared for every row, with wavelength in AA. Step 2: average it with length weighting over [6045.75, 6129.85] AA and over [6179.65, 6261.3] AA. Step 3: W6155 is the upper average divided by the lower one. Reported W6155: 1.01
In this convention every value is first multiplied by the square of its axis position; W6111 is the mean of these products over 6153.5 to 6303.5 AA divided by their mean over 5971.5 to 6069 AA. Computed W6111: 1.04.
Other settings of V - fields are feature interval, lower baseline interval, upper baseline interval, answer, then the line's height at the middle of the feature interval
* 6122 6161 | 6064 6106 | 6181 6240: 1.5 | 13.4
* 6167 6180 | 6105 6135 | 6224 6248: 1.1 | 13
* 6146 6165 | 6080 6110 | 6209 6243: 1.3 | 13.3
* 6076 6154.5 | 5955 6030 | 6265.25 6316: -2.0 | 13.1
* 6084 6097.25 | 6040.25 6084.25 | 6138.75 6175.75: 0.0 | 13.1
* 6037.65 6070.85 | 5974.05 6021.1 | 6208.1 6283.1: 0.5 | 13.3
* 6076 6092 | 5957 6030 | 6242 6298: -1.2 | 13.1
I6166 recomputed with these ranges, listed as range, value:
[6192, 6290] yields 13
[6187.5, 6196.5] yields 13.8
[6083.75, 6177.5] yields 13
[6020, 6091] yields 13.4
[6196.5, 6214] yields 13.5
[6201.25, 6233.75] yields 13.1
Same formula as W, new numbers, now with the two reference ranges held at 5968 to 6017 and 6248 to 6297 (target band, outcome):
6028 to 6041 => 0.12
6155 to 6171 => 0.57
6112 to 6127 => -1.01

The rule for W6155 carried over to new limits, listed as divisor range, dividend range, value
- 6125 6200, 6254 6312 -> 1.01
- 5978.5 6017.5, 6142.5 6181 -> 0.98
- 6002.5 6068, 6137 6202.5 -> 1.03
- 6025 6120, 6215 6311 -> 1.01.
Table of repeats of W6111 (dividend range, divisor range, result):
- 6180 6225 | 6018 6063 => 1.08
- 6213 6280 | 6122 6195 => 1.02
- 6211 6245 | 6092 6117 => 1.01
